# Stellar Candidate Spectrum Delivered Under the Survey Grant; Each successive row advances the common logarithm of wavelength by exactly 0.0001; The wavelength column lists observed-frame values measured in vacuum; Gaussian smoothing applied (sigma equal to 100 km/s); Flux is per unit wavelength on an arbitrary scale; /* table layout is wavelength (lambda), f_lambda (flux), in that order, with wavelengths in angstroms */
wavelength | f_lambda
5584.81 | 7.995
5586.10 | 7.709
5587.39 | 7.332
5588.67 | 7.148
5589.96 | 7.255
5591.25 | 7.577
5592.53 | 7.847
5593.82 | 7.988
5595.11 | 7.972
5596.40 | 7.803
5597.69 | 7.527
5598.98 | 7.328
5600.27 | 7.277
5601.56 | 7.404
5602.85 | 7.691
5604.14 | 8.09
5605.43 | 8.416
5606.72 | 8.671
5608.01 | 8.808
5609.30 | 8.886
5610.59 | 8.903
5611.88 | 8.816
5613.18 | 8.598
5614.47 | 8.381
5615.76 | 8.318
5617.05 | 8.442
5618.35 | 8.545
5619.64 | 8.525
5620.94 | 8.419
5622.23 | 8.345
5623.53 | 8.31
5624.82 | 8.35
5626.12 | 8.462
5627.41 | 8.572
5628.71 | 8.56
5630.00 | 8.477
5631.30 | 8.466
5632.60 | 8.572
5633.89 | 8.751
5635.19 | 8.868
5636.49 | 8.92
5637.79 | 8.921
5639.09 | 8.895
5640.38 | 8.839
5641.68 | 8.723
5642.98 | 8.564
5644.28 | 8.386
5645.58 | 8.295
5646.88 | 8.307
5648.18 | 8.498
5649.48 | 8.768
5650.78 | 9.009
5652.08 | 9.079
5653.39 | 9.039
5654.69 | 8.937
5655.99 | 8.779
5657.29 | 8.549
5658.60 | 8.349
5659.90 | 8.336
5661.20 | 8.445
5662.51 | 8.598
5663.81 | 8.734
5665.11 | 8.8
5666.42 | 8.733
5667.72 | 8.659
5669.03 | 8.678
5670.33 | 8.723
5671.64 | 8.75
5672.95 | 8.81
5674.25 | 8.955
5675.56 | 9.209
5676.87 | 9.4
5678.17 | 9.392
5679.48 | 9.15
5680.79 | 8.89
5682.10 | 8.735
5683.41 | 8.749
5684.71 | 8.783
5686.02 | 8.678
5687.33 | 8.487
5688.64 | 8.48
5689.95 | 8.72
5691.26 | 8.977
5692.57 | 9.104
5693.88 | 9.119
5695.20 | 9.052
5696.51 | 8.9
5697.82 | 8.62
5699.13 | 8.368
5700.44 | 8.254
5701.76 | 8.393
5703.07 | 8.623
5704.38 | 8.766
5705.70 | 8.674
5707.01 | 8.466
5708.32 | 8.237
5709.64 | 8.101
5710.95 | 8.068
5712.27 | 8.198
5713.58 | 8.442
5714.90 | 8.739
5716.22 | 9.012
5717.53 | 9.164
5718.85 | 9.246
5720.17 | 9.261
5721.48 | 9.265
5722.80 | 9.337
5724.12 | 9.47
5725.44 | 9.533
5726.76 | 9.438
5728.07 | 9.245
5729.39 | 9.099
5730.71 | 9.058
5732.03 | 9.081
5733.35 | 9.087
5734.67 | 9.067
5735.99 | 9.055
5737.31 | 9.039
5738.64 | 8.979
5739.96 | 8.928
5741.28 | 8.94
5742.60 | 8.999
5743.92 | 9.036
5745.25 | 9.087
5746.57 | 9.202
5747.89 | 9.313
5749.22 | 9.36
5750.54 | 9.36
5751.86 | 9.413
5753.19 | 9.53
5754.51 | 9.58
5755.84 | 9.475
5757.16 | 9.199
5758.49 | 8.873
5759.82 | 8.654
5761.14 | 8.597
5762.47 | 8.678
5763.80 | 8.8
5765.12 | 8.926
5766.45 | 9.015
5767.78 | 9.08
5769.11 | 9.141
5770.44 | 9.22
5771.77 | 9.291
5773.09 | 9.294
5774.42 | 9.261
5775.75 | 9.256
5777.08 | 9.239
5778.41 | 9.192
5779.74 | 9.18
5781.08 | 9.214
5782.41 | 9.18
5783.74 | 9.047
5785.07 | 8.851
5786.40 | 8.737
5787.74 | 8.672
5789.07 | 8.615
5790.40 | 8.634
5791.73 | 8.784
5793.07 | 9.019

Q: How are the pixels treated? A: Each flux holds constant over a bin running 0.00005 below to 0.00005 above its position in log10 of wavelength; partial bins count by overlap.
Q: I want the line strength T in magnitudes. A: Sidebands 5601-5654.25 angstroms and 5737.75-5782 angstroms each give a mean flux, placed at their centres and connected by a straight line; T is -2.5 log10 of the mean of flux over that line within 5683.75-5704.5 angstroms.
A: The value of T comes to 0.02 mag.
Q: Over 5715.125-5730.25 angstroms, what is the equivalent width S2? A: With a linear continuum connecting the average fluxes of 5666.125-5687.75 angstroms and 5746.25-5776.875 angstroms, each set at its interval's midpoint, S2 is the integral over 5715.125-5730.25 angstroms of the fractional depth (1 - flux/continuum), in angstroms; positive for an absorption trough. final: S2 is -0.4 angstroms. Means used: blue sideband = 8.88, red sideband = 9.15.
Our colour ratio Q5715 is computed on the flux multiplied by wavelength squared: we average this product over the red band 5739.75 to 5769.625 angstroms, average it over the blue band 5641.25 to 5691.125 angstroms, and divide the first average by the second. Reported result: 1.1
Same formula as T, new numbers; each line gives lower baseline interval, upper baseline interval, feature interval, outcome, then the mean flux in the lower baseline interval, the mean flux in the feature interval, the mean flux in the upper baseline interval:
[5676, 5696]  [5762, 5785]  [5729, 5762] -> -0.01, 8.92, 9.12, 9.12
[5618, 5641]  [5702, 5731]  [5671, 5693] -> -0.02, 8.6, 8.9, 8.88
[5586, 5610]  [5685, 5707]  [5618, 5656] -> -0.06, 7.83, 8.64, 8.69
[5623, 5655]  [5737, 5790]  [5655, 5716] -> 0.02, 8.66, 8.69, 9.08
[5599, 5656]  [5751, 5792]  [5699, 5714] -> 0.05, 8.53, 8.38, 9.06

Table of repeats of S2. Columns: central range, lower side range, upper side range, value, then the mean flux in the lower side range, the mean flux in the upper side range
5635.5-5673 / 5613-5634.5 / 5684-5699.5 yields -0.3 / 8.48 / 8.78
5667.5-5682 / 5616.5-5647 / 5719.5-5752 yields -0.2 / 8.57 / 9.18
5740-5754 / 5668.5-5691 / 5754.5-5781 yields -0.3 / 8.86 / 9.09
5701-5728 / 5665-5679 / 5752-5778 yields 0.6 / 8.92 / 9.12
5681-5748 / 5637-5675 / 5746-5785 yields 0.5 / 8.7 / 9.15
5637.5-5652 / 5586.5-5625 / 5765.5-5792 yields -0.6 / 8.09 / 9.05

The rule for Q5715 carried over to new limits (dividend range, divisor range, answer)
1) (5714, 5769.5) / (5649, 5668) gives 1.08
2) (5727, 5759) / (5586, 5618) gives 1.20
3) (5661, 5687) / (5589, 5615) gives 1.13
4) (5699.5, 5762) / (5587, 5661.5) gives 1.11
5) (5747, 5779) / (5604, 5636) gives 1.13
